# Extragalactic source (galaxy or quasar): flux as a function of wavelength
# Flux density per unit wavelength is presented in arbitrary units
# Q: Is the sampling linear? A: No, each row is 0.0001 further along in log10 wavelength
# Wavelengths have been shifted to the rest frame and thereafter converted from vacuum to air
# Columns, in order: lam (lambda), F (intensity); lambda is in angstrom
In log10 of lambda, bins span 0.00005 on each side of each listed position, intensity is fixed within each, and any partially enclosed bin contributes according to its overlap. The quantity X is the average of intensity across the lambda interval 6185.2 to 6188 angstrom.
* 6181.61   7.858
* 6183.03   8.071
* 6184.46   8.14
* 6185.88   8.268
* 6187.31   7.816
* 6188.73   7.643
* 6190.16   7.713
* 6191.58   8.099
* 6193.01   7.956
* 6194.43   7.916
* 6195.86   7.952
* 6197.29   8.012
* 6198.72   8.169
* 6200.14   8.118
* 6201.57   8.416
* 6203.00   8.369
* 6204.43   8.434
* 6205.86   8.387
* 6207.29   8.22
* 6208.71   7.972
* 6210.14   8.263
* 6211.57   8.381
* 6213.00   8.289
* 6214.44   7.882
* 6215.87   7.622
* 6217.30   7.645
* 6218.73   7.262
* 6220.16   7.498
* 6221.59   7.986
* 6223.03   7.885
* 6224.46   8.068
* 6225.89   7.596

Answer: 8.03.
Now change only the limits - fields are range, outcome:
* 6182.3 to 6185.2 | 8.11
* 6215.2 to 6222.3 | 7.61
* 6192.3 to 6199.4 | 8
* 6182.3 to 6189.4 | 7.99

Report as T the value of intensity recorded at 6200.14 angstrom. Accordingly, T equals 8.118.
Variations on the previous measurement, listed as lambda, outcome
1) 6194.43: 7.916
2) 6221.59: 7.986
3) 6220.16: 7.498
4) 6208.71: 7.972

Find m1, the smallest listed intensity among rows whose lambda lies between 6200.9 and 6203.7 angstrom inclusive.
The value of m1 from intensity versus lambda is 8.369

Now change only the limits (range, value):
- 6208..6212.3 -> 7.972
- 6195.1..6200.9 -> 7.952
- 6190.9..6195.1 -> 7.916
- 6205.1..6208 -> 8.22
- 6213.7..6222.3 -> 7.262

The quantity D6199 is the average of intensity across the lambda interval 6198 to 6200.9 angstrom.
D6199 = 8.15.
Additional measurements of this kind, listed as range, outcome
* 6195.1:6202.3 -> 8.13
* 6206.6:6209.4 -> 8.12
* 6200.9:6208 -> 8.36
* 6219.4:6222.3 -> 7.75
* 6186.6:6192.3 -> 7.82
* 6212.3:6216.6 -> 7.92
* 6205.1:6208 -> 8.31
